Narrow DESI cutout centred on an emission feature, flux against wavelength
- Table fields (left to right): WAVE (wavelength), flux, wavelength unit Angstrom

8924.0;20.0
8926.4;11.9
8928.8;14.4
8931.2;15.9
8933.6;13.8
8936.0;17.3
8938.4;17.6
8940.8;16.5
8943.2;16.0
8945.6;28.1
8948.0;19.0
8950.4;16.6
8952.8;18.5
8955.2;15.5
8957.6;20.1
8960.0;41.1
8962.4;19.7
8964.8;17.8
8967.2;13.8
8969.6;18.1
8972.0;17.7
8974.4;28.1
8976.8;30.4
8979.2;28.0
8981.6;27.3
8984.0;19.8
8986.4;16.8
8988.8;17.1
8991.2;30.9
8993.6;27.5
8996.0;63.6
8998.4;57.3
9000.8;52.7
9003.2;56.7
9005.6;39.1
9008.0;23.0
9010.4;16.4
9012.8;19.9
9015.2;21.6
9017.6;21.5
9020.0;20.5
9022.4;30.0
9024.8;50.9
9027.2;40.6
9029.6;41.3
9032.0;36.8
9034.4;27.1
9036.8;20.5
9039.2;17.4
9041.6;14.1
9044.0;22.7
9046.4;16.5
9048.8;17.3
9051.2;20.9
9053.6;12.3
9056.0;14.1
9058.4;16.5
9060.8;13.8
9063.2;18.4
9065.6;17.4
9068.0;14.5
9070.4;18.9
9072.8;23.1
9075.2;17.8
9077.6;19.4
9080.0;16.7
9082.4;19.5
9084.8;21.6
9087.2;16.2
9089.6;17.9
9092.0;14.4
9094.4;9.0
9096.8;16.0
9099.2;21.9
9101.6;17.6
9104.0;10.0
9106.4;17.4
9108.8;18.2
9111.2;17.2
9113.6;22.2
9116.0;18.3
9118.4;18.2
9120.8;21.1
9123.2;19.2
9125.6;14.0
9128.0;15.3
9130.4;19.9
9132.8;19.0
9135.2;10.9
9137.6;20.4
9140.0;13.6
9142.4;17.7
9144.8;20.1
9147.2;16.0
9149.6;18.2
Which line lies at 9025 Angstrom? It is [N II]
